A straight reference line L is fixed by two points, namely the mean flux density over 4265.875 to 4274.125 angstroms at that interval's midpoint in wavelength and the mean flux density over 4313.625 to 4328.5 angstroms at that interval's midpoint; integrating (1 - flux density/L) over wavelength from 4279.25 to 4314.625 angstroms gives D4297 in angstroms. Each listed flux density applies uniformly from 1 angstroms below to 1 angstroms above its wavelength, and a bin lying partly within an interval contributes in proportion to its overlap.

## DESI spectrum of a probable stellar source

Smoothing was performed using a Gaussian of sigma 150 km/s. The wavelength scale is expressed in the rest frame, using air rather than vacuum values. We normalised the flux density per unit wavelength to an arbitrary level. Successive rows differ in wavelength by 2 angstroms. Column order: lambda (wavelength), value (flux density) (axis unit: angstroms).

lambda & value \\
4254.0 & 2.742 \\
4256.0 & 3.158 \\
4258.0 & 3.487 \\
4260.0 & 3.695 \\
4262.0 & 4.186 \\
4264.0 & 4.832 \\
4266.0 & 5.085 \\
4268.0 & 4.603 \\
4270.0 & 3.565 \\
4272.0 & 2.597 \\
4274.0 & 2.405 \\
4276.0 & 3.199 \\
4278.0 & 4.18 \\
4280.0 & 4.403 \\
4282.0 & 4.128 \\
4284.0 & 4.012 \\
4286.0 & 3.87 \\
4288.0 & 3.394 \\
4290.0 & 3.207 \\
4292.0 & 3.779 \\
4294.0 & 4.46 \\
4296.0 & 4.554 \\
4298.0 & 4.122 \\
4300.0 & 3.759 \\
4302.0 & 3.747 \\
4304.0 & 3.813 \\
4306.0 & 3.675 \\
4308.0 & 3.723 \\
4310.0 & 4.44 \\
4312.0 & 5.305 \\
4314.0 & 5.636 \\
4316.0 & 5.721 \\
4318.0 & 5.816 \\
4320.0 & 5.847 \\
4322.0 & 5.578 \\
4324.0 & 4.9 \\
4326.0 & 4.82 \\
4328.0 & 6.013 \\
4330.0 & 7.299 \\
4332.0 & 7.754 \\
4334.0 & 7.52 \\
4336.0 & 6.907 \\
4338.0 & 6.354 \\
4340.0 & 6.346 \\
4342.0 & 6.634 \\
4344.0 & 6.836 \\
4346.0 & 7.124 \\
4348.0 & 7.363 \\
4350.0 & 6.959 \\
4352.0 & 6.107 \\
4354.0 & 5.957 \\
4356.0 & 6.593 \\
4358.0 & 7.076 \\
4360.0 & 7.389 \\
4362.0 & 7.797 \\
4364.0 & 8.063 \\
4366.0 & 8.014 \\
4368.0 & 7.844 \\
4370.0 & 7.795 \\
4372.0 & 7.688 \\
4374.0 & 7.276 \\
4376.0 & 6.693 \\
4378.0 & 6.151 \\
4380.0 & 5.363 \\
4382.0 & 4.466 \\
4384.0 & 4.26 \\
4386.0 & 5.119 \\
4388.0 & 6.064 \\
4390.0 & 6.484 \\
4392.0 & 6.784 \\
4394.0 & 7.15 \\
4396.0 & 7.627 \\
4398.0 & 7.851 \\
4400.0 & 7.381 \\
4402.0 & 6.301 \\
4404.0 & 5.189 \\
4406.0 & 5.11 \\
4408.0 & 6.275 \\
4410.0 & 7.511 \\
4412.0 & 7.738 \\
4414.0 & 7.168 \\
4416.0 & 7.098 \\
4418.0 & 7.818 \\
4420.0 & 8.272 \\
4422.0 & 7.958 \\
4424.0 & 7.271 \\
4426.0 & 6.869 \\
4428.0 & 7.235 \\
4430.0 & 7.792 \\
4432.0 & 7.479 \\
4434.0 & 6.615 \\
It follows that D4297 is 4.0 angstroms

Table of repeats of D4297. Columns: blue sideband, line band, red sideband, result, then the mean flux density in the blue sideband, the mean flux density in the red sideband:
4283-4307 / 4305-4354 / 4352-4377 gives -3.89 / 3.87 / 7.3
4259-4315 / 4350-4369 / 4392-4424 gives -4.29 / 4.01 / 7.09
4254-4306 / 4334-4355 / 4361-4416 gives -4.42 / 3.82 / 6.72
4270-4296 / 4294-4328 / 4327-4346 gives 3.83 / 3.67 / 6.87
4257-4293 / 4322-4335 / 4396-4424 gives -3.05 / 3.81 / 7.08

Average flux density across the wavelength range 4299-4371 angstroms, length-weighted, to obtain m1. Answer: 6.18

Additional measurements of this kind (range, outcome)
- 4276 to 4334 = 4.73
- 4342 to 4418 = 6.76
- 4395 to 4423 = 7.09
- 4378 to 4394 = 5.65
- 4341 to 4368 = 7.1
